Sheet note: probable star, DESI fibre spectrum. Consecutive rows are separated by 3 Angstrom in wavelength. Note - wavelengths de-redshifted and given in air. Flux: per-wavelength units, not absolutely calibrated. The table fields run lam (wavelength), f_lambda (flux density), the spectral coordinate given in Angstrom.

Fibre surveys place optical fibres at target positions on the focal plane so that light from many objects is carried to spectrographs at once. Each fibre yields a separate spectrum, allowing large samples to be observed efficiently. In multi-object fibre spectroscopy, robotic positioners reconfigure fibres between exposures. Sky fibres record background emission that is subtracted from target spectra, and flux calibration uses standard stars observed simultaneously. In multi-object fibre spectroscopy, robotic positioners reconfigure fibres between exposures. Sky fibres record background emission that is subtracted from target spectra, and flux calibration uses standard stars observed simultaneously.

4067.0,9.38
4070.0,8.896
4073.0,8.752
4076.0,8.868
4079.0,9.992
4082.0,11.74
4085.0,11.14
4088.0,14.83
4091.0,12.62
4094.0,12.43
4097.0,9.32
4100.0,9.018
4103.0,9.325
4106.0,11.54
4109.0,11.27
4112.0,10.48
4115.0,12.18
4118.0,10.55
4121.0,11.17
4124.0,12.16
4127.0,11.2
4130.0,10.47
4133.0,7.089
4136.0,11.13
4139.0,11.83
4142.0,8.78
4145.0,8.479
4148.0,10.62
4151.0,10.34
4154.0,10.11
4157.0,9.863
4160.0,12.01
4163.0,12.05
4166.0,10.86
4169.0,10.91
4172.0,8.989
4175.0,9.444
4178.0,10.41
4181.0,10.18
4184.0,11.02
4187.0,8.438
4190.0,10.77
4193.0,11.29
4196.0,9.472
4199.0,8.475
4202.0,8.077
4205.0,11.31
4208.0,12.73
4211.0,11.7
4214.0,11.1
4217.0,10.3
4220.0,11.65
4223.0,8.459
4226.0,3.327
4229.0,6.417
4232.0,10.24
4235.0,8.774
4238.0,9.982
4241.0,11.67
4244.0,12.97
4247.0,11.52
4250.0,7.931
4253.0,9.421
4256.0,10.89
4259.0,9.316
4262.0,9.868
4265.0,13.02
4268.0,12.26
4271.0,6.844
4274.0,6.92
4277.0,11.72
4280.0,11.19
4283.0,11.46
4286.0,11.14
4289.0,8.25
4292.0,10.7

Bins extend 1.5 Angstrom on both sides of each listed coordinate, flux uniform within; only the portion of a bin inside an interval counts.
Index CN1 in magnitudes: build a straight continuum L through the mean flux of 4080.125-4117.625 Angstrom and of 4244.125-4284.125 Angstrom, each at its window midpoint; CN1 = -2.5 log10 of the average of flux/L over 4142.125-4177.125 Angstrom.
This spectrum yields 0.065 mag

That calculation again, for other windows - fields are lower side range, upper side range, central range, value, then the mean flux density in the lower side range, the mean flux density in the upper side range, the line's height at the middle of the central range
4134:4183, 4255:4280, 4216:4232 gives 0.245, 10.3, 10.2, 10.2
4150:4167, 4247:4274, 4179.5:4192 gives 0.049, 10.9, 9.86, 10.6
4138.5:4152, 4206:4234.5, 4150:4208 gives -0.060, 9.86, 9.55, 9.72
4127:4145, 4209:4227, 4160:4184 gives -0.082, 9.86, 9.68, 9.78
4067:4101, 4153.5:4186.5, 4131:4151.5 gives 0.086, 10.7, 10.5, 10.5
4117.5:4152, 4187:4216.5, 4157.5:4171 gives -0.089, 10.3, 10.4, 10.4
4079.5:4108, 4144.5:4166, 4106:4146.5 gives 0.038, 11.3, 10.6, 10.9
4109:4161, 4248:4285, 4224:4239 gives 0.306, 10.5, 10.1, 10.2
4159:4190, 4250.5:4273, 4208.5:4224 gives -0.062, 10.4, 10.1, 10.2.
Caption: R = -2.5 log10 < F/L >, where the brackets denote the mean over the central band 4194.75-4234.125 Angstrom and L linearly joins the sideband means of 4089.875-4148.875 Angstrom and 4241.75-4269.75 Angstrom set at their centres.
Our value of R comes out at 0.13 mag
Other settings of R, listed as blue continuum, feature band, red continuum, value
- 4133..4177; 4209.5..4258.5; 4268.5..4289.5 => 0.03 mag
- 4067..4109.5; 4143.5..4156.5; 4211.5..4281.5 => 0.05 mag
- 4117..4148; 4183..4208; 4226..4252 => -0.02 mag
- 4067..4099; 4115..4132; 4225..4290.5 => -0.05 mag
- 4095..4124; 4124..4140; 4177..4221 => 0.01 mag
